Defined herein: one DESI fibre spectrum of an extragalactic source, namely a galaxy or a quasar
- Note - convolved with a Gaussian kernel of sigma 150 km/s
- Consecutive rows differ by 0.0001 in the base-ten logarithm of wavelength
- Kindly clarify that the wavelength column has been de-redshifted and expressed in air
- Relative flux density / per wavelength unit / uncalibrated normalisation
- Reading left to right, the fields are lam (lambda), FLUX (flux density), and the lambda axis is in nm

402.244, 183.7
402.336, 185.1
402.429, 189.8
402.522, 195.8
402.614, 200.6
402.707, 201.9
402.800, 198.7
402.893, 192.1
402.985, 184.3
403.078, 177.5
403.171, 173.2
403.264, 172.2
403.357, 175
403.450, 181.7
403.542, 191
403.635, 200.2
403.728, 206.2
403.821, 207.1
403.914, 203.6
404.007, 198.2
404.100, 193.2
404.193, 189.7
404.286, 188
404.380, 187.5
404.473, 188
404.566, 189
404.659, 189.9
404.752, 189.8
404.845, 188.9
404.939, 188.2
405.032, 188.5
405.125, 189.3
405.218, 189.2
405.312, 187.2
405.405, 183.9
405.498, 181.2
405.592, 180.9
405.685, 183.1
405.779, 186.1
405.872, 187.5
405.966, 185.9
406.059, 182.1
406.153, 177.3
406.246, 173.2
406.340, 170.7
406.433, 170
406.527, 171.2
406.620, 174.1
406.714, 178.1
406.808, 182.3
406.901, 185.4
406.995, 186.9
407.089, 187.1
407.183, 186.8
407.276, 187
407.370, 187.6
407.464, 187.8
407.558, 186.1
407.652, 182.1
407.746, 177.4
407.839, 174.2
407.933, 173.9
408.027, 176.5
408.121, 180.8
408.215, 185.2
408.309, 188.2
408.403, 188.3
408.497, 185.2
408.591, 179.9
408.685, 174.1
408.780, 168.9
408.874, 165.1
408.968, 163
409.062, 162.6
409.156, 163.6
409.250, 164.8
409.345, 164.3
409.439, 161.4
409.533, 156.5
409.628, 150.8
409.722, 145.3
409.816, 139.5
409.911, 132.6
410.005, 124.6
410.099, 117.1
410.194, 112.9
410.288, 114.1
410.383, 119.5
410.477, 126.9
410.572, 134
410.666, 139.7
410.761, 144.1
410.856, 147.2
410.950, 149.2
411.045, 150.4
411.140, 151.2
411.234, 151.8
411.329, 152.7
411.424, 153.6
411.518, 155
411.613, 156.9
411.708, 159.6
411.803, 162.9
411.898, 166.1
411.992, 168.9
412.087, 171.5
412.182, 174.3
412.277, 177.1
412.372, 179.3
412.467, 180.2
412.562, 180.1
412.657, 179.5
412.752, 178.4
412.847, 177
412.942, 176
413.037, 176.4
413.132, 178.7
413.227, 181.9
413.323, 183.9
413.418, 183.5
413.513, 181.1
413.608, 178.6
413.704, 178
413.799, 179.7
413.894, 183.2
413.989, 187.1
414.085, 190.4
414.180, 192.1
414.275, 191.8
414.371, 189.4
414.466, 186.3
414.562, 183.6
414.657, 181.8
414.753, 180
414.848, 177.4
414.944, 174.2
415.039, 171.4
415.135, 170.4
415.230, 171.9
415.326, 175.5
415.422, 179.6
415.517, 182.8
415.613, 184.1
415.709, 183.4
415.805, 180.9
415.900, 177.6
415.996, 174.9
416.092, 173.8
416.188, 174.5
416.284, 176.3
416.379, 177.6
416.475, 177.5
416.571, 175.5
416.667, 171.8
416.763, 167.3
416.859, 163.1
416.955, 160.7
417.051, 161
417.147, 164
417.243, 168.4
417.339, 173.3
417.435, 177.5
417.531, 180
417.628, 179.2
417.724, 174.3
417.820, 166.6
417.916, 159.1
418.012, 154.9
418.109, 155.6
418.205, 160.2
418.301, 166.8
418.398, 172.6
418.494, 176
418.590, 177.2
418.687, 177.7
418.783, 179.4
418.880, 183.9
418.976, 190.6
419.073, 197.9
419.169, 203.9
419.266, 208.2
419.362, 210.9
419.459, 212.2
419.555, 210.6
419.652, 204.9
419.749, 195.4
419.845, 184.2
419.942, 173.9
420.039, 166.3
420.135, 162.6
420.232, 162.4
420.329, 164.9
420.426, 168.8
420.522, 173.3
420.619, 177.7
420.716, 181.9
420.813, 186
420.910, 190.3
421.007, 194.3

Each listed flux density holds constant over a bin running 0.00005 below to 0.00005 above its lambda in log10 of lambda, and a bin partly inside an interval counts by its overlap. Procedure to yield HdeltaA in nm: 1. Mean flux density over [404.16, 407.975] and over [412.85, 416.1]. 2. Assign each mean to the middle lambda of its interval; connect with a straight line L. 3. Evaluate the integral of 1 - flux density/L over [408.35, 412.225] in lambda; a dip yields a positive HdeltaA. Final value 0.62 nm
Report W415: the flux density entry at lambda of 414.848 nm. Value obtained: 177.4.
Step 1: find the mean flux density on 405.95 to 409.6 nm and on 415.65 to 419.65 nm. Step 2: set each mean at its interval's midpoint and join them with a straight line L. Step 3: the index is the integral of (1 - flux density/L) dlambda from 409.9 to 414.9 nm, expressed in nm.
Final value 0.34 nm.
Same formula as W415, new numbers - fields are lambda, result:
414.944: 174.2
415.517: 182.8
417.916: 159.1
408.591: 179.9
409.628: 150.8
